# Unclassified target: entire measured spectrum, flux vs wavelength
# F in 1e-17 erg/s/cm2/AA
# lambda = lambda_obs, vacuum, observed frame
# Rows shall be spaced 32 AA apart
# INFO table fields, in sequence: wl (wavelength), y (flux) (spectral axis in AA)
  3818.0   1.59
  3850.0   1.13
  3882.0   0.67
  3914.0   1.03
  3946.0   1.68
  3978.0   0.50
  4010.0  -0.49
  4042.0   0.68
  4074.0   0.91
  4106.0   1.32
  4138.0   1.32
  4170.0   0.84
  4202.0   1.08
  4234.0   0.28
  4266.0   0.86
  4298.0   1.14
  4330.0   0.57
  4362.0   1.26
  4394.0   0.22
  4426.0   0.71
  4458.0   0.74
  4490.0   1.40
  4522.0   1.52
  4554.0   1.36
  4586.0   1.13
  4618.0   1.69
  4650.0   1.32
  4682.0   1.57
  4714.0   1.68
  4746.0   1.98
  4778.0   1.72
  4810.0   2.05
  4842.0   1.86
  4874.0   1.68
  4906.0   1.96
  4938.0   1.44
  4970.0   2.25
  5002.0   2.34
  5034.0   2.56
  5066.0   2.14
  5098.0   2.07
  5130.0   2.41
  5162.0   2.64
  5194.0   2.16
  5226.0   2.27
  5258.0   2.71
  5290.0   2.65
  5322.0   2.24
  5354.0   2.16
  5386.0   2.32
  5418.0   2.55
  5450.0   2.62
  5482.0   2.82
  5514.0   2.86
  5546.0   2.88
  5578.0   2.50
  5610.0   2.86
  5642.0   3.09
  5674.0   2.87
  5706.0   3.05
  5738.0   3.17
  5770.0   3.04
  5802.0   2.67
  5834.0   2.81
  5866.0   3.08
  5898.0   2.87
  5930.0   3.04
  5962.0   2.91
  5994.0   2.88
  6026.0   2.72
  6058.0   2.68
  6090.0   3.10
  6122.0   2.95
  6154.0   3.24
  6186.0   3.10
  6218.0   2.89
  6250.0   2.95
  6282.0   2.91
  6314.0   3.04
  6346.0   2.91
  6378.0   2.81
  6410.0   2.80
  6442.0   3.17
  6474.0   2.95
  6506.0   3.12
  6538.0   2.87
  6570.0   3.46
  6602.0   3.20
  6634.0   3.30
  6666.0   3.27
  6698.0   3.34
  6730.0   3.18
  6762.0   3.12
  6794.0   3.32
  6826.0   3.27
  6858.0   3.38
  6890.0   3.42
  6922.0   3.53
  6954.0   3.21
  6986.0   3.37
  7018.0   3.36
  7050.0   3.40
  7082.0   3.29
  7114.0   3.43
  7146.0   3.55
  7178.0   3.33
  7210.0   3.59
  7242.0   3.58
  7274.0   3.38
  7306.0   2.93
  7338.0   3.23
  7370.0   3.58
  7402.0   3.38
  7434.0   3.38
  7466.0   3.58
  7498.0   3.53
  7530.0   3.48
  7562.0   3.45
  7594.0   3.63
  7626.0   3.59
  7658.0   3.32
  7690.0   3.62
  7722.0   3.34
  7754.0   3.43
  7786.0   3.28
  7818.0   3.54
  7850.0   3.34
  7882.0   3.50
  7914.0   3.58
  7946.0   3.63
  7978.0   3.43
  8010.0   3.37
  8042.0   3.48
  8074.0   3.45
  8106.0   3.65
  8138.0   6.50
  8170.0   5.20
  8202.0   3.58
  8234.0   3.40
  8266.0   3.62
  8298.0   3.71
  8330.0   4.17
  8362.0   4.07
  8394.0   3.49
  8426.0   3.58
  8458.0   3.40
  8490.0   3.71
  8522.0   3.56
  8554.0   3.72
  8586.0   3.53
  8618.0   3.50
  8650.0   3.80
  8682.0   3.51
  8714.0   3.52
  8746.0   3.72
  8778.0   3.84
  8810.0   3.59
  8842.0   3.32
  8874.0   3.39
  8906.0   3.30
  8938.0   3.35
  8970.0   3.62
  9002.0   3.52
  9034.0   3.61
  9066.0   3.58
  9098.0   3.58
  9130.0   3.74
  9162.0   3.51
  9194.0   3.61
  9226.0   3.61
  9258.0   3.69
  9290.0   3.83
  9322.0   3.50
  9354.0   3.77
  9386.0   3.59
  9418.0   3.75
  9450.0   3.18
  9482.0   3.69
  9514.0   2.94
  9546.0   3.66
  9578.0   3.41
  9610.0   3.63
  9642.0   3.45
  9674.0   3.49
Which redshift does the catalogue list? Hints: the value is 0.24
